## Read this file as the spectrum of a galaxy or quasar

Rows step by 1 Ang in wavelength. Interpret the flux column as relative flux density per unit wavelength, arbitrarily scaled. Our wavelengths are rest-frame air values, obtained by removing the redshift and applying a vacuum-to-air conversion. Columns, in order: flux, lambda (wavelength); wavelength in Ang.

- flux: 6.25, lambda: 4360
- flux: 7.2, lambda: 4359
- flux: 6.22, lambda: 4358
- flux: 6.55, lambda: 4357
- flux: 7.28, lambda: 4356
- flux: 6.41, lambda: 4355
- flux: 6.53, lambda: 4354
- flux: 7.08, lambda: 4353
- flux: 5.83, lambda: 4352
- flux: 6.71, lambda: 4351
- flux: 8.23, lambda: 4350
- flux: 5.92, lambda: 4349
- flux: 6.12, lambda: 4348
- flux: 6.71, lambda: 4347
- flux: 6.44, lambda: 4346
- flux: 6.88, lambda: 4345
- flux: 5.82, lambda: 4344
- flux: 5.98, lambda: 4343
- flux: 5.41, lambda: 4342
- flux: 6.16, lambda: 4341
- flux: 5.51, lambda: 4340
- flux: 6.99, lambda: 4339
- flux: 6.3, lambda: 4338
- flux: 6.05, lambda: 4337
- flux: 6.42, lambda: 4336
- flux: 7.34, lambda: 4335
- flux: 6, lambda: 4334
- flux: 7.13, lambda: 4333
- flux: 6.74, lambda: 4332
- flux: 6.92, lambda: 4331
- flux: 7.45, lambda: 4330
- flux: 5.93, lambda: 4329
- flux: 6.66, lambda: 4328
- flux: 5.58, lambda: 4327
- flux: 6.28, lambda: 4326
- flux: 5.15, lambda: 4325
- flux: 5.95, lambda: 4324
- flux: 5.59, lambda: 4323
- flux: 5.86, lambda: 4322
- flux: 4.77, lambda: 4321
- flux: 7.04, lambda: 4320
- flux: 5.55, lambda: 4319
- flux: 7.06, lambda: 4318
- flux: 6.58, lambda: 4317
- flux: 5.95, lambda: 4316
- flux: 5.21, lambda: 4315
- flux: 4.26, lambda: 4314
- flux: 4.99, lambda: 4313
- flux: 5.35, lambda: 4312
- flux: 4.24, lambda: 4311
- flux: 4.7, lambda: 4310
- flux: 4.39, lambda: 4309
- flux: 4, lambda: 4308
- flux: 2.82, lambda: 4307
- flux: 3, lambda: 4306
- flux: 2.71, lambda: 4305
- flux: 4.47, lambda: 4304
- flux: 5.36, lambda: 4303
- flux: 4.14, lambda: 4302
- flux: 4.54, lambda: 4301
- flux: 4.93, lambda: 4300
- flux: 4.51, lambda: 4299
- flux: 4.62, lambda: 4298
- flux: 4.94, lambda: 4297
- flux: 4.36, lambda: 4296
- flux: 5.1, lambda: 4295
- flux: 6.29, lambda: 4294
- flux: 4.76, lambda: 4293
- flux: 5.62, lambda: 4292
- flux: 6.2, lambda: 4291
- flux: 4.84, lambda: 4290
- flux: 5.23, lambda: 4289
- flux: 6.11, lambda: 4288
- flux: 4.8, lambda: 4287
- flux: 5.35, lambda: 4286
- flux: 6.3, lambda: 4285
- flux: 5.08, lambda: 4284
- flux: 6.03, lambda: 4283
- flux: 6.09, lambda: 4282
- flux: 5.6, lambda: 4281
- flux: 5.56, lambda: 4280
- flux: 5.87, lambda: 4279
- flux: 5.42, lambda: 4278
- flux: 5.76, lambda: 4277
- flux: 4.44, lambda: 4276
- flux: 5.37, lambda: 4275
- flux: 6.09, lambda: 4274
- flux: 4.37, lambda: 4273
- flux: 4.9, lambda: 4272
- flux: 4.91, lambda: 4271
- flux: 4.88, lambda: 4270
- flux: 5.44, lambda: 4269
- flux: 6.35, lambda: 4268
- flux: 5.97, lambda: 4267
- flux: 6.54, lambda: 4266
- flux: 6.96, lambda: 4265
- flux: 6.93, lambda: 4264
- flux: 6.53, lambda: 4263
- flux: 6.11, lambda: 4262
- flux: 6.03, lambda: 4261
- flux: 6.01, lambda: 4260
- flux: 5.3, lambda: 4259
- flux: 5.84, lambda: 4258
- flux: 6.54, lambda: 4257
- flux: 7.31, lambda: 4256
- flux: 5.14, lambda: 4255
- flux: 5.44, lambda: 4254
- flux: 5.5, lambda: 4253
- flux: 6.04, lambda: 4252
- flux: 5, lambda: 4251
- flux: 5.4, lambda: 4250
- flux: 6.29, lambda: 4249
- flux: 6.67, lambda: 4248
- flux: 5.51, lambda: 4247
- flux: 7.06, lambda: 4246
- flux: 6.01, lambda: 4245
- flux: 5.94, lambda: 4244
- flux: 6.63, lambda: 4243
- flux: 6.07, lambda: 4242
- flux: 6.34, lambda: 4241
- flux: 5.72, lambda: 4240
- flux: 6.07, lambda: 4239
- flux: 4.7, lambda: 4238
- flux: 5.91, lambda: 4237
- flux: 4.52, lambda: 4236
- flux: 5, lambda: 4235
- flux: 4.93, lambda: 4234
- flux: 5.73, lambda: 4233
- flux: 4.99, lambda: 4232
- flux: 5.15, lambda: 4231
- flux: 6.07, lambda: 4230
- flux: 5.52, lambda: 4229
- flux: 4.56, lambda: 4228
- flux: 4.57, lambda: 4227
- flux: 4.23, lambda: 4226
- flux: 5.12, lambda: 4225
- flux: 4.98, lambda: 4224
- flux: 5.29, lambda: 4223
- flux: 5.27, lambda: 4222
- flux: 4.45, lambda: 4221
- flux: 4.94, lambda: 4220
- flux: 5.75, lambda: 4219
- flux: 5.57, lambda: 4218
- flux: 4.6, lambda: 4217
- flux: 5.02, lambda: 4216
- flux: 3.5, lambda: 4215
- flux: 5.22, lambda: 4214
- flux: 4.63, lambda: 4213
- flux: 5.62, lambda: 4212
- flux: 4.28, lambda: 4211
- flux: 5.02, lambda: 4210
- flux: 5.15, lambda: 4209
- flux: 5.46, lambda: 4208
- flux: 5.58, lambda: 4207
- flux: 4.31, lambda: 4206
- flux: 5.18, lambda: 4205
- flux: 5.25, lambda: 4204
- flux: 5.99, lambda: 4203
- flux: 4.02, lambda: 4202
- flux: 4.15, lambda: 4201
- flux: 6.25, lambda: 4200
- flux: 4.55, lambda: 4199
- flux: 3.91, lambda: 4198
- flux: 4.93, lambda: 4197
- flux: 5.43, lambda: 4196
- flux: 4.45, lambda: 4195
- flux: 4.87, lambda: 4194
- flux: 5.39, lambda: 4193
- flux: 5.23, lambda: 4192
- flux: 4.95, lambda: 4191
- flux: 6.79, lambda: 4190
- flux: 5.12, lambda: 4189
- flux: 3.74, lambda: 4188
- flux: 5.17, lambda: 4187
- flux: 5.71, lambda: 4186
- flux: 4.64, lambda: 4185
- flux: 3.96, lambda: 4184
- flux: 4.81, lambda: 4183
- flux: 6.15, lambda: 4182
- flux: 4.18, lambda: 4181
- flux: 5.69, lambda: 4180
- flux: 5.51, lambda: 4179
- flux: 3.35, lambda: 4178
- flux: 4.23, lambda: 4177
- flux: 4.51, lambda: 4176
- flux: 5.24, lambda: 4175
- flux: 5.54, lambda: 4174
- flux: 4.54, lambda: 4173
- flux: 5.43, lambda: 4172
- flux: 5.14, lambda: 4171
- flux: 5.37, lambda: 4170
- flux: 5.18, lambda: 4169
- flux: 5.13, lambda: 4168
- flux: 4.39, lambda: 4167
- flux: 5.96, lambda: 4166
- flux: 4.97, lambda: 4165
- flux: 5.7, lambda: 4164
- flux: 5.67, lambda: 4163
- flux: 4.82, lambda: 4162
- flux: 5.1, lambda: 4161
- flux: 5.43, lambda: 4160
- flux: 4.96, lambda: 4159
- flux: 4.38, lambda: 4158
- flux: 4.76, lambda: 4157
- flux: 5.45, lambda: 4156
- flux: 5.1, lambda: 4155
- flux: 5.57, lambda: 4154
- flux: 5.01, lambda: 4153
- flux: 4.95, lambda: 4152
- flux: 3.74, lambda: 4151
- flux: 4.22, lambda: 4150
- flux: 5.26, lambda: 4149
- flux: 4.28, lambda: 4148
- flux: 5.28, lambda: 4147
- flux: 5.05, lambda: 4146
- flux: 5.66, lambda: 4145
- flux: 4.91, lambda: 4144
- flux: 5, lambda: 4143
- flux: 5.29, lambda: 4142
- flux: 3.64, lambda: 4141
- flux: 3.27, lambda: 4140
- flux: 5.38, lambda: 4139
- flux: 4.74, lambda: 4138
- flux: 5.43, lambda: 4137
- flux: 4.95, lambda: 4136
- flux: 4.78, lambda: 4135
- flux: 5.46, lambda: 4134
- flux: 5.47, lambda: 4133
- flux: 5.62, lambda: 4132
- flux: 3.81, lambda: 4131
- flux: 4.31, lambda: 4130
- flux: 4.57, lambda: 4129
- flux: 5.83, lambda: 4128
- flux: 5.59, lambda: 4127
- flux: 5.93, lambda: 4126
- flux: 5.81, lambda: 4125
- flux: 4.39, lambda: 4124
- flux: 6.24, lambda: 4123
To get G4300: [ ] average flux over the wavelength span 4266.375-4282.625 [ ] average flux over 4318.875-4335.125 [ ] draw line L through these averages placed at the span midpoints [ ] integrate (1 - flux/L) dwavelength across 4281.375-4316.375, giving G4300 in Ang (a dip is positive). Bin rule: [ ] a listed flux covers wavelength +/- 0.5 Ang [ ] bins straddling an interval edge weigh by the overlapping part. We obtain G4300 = 5.43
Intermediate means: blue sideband 5.45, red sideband 6.22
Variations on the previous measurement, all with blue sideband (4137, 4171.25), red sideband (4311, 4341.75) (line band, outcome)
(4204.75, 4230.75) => 1.8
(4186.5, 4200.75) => 0.5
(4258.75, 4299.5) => 1.4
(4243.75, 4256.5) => -0.9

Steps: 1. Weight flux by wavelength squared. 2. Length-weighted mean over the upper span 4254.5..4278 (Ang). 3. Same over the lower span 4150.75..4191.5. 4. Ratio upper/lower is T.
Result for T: 1.21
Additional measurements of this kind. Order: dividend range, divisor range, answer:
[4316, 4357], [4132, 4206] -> 1.38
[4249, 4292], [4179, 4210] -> 1.17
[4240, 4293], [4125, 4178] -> 1.23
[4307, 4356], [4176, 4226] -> 1.29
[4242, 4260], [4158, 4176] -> 1.20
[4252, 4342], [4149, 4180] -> 1.19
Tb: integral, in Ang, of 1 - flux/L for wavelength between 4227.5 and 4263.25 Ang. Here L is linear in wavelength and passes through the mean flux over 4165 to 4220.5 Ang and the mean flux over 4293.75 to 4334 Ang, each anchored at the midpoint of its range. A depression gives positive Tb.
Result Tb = -4.5 Ang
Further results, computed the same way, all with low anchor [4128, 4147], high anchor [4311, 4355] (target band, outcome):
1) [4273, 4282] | 0.5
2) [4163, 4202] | 1.4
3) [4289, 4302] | 2.0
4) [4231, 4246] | -0.2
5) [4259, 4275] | -0.3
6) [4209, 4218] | 1.0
